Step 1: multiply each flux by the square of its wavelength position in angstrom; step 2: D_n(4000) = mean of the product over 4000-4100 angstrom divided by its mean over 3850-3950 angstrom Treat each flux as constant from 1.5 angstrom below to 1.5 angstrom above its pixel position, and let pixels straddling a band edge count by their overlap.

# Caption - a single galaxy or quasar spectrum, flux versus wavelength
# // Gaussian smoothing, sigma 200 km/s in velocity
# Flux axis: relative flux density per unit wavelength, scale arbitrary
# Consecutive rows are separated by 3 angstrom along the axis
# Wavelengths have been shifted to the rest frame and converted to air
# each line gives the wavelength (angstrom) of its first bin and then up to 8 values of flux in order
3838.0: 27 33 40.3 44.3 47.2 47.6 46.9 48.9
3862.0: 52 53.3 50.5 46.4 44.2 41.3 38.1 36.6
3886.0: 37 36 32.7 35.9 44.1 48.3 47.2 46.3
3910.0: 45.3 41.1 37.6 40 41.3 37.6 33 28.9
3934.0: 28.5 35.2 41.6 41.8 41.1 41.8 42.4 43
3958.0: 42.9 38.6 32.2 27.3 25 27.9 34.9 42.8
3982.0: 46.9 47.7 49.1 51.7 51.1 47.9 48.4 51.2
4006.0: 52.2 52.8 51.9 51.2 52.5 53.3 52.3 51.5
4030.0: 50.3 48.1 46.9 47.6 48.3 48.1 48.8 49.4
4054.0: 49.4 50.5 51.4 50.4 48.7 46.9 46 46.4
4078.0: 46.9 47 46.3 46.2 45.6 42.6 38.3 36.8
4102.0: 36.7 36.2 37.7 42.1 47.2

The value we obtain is 1.3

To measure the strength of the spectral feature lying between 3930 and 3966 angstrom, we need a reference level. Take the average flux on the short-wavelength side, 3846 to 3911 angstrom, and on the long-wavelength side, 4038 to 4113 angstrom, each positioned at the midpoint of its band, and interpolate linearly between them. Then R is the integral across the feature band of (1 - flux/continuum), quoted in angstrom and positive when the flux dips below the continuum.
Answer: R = 5.2 angstrom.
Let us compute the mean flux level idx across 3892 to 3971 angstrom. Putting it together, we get 38.7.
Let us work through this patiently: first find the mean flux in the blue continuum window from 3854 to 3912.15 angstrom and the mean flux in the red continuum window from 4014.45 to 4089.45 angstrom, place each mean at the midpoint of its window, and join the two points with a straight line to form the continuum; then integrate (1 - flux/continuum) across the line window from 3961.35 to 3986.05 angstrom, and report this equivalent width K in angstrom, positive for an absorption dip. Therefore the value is 5.9 angstrom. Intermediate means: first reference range 43.7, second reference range 48.9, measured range 35.5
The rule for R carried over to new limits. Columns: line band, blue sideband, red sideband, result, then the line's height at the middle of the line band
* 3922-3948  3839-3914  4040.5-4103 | 4.60 angstrom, 44.2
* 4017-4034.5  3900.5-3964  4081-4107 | -4.55 angstrom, 40.7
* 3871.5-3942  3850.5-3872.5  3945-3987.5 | 8.55 angstrom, 44.6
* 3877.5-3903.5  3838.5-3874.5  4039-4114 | 3.79 angstrom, 45.7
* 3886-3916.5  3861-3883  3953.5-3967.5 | 1.13 angstrom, 43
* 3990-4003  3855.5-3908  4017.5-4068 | -0.51 angstrom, 48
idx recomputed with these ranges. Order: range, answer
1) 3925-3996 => 39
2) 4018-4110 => 46.6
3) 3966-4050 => 46.8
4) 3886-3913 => 41.6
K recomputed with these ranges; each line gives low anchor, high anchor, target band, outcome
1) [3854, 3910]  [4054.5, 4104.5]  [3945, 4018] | 1.5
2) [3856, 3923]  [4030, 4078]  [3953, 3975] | 5.5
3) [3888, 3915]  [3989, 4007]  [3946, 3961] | 1.4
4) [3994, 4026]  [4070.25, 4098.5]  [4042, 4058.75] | -0.5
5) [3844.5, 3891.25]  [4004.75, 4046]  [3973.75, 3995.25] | 1.5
